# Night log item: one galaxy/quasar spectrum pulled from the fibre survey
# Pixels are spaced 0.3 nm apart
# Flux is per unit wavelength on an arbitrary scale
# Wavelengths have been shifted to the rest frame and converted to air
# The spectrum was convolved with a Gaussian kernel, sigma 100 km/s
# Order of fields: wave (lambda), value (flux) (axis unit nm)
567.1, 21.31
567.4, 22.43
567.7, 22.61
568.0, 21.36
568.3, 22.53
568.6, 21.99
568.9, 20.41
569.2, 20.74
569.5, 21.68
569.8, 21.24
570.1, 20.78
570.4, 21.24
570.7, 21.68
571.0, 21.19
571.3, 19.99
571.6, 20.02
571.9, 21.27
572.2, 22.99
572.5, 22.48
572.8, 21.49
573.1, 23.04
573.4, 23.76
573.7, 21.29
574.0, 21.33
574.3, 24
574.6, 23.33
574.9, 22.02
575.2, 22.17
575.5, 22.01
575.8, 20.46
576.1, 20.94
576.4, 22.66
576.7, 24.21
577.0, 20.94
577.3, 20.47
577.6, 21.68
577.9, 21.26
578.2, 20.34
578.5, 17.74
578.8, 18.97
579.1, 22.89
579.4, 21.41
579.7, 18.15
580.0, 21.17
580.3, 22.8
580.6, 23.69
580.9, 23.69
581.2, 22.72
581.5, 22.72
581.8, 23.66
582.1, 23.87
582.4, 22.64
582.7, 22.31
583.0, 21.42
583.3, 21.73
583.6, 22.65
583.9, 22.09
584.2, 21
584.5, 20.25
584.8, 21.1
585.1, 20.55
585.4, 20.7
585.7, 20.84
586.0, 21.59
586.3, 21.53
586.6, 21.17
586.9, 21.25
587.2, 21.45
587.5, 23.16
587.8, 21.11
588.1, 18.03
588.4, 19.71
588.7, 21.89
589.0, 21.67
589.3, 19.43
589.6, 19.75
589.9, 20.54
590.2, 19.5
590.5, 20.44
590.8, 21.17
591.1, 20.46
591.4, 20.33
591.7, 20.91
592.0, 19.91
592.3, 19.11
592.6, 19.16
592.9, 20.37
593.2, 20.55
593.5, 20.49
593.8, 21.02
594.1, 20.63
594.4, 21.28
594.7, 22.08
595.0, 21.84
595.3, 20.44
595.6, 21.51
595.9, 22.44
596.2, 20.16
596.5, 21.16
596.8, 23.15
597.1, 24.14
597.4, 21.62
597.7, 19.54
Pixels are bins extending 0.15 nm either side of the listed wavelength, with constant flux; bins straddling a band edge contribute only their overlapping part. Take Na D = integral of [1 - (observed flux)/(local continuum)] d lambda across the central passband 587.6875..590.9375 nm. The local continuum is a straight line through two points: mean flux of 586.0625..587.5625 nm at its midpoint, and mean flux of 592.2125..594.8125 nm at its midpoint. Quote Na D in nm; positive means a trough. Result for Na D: 0.14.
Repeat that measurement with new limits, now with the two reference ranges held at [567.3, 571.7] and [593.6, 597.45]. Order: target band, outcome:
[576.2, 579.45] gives 0.04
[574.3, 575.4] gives -0.07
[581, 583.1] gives -0.13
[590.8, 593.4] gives 0.17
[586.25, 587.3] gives 0.01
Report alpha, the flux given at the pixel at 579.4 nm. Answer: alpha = 21.41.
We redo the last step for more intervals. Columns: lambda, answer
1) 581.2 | 22.72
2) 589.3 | 19.43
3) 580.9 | 23.69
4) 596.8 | 23.15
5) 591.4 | 20.33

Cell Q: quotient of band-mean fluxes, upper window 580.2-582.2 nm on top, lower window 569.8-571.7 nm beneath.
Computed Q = 1.12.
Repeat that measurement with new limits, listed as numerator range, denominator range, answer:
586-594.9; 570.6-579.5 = 0.96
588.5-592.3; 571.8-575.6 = 0.91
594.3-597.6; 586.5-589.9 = 1.05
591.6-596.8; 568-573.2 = 0.97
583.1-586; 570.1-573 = 0.99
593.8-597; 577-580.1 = 1.05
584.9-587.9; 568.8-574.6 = 0.98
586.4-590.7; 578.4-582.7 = 0.94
